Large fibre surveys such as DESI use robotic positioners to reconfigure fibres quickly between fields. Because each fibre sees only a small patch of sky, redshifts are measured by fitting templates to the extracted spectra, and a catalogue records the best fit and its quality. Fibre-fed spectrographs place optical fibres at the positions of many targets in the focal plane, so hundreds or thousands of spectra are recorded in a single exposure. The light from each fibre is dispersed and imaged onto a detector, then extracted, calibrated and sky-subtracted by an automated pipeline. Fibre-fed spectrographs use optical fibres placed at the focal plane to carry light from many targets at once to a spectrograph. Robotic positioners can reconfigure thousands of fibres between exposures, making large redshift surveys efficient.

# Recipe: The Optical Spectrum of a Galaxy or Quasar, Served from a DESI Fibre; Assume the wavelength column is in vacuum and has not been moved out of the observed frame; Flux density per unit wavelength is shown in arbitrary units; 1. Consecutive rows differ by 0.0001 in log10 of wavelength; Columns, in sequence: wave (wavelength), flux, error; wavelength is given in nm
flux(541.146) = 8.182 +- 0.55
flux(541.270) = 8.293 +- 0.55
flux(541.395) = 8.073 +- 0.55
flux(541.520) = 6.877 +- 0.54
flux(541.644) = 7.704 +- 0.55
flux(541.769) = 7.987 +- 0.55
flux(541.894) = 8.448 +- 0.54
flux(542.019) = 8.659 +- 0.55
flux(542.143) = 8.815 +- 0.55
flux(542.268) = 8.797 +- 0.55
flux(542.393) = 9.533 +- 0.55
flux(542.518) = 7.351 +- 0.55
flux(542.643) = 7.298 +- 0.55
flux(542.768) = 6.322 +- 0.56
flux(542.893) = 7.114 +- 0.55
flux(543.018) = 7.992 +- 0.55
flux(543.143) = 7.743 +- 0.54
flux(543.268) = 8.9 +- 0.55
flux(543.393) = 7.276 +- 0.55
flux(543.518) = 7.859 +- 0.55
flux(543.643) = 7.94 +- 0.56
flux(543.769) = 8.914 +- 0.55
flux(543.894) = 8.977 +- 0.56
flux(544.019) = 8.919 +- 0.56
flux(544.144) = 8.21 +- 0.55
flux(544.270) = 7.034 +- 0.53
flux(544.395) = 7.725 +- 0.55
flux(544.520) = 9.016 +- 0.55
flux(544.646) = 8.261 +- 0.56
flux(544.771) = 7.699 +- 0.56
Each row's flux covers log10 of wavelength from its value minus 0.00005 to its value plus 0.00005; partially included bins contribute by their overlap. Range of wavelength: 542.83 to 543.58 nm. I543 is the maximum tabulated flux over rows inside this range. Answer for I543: 8.9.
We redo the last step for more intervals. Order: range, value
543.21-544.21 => 8.977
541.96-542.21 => 8.815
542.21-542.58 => 9.533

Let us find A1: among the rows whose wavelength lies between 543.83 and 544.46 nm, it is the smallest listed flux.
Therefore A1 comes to 7.034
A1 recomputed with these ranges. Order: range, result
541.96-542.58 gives 7.351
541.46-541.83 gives 6.877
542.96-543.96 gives 7.276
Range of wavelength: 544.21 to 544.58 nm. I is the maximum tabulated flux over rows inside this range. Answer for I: 9.016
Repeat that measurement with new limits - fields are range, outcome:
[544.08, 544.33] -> 8.21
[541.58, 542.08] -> 8.659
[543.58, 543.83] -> 8.914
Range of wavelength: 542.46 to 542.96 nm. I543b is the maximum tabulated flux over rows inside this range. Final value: 7.351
